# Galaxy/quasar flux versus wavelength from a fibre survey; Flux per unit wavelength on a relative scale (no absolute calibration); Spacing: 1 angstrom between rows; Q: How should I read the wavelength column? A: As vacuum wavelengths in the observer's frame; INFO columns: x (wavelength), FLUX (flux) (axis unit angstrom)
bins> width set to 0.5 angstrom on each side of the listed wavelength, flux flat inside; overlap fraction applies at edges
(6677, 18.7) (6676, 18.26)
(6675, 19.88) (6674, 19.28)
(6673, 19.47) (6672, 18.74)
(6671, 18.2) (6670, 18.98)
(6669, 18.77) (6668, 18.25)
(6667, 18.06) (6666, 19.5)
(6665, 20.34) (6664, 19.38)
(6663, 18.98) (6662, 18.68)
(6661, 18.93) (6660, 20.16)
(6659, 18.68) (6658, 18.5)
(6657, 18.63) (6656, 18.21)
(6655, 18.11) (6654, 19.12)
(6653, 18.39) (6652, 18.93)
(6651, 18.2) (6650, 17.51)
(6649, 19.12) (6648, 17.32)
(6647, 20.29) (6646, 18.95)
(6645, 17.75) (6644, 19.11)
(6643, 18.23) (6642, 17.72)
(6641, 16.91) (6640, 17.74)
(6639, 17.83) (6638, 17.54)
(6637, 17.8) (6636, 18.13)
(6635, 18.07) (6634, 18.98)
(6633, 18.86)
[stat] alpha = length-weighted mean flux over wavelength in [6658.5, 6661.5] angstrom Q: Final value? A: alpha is 19.3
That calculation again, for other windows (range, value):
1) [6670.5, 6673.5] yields 18.8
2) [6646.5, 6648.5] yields 18.8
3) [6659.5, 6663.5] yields 19.2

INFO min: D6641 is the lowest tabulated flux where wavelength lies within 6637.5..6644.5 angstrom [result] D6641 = 16.91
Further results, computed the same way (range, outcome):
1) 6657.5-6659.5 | 18.5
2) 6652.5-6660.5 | 18.11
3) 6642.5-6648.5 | 17.32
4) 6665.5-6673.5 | 18.06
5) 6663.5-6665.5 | 19.38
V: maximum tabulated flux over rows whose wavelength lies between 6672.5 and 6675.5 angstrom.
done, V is 19.88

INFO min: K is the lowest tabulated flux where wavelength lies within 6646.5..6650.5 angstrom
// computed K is 17.32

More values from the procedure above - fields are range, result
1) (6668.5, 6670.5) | 18.77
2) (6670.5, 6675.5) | 18.2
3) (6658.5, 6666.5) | 18.68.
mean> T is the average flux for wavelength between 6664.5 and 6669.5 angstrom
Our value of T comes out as 19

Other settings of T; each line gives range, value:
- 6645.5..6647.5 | 19.6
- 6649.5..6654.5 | 18.4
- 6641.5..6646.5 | 18.4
